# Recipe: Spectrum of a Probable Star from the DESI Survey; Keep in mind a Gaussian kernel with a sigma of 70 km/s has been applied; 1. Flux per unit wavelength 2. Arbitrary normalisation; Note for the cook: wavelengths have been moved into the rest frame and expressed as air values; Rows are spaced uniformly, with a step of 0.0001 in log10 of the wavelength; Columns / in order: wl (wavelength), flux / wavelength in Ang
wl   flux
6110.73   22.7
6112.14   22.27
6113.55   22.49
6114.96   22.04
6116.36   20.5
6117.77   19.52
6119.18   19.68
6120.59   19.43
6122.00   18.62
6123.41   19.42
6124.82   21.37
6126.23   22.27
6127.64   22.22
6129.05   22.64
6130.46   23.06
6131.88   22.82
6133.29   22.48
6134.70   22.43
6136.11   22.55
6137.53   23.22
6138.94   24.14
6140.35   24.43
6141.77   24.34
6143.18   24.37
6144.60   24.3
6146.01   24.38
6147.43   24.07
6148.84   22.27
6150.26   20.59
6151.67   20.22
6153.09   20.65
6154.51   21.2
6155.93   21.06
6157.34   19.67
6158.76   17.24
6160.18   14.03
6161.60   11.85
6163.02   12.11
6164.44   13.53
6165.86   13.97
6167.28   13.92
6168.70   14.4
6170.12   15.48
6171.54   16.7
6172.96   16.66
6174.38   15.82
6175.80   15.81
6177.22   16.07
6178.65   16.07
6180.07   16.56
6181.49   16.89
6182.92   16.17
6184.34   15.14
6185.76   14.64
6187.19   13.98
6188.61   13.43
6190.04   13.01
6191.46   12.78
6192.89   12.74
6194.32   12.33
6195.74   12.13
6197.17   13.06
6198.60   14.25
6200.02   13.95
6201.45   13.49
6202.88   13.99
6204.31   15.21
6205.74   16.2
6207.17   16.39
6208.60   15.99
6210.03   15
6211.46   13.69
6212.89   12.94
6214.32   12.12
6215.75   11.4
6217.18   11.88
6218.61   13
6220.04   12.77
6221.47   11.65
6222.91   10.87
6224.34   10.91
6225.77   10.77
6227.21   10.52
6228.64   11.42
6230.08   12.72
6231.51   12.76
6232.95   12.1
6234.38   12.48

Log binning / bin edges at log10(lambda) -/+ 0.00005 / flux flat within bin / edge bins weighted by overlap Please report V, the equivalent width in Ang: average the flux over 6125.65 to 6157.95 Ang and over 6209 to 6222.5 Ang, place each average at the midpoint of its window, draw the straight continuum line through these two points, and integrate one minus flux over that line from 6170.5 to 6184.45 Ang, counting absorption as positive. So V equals 1.3 Ang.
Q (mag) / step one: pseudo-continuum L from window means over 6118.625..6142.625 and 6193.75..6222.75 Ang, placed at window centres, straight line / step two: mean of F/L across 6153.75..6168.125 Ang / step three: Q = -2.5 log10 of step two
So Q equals 0.186 mag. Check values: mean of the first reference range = 22.1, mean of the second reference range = 13.5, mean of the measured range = 15.9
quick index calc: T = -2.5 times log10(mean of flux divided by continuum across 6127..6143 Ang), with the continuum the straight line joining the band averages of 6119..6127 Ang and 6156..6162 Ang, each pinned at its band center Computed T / -0.22 mag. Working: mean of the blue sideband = 20.2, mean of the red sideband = 16.5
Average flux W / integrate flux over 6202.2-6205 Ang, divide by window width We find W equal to 14.6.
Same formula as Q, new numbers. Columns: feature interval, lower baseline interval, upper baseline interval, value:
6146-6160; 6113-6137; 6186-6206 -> -0.132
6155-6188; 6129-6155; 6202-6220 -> 0.214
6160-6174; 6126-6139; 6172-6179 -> 0.208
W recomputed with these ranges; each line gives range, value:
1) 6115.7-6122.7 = 19.5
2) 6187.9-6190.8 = 13.2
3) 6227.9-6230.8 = 12.1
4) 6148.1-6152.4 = 21.1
